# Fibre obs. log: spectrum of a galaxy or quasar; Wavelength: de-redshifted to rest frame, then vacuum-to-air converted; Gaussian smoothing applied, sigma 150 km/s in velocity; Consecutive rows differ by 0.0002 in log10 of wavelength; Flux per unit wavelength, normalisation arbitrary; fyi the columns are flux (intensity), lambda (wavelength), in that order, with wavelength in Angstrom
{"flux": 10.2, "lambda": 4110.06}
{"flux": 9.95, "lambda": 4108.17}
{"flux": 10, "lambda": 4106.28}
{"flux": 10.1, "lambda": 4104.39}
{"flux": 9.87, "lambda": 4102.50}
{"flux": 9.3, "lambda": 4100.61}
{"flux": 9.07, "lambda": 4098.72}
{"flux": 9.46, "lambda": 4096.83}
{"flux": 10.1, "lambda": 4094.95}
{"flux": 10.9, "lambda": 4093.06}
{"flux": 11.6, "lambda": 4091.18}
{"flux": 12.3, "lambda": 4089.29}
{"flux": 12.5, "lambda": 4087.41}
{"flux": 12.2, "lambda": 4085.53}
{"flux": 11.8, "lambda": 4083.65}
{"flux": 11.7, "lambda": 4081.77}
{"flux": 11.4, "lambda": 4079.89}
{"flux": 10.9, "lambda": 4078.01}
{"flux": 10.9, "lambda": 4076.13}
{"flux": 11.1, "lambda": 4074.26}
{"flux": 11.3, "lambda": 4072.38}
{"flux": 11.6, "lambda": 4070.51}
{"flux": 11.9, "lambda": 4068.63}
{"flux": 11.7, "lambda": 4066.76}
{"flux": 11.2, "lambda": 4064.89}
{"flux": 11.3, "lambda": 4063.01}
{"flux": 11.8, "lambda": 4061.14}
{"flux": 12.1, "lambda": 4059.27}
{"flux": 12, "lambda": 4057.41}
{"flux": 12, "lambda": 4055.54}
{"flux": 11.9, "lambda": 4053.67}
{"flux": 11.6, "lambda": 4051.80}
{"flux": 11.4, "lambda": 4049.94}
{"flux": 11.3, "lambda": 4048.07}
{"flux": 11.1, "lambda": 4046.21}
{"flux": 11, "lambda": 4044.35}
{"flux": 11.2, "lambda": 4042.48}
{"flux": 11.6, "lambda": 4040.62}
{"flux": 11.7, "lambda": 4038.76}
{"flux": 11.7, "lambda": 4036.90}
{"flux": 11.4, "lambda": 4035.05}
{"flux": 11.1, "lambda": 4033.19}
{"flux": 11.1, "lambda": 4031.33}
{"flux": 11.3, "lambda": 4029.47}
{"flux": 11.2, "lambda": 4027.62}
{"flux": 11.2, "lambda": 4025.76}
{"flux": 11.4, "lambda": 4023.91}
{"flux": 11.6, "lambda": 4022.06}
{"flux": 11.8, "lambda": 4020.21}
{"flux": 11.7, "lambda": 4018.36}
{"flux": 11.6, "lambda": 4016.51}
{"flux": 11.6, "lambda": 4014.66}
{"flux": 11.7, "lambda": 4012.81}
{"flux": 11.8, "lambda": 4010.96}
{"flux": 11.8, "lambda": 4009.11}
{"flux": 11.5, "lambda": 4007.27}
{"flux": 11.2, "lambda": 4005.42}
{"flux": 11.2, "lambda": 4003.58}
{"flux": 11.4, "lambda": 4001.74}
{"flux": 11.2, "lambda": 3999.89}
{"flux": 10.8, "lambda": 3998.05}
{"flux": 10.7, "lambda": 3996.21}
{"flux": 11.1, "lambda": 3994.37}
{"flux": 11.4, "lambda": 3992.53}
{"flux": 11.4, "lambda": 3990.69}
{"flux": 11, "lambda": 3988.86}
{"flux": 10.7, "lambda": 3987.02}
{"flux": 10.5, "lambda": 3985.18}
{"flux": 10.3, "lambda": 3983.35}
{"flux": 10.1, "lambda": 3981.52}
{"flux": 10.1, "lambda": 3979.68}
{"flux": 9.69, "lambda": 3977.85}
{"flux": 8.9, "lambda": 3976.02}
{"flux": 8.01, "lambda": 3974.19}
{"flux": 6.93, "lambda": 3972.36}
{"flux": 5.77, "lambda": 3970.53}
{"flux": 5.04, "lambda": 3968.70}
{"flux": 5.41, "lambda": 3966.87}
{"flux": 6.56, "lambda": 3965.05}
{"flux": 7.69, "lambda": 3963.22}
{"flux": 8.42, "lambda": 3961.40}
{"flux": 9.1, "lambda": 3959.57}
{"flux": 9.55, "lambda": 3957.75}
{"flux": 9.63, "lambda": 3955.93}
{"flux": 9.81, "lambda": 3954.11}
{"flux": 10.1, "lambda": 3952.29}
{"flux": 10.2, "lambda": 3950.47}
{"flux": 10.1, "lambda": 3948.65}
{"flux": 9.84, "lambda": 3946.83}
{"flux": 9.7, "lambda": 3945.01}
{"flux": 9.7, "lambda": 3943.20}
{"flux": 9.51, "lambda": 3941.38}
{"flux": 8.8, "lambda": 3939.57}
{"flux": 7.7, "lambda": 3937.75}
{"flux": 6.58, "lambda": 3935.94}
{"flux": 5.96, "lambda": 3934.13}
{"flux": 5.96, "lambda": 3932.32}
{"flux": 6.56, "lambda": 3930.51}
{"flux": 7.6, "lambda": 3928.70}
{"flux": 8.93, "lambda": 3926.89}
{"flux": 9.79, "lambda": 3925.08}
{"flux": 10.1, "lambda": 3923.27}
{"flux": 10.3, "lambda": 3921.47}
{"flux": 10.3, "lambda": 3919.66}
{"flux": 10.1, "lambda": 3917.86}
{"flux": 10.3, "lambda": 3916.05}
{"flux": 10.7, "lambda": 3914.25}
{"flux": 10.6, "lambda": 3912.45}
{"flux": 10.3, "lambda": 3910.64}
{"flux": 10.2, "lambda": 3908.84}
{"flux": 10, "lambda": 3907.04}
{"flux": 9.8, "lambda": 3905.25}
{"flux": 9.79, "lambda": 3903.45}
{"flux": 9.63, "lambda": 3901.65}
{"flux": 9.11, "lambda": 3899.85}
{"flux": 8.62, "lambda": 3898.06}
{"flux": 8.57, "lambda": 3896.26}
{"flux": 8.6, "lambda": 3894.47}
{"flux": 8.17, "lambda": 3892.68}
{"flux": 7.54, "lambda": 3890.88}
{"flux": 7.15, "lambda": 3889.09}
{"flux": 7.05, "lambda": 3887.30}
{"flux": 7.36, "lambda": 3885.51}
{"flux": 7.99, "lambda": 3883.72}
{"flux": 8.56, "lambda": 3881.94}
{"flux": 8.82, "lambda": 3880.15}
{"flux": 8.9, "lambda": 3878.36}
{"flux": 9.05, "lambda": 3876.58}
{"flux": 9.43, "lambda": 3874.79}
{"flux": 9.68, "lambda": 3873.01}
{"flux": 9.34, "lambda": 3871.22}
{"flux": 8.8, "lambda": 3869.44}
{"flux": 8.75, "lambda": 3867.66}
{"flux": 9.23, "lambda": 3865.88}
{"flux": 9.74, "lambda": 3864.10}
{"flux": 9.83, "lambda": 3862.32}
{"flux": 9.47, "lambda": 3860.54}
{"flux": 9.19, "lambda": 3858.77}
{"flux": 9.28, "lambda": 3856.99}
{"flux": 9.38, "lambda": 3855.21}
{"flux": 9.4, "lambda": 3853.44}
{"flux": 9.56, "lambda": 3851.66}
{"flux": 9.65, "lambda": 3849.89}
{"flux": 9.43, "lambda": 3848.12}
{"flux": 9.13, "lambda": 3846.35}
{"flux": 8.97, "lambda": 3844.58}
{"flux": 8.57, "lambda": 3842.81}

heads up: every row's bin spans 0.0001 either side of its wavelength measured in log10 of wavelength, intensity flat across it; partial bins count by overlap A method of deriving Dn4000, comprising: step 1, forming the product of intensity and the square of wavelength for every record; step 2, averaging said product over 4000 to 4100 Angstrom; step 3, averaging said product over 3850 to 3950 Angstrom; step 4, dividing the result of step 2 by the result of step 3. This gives 1.36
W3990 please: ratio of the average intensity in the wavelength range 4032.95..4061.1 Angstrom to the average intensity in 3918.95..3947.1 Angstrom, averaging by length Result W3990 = 1.35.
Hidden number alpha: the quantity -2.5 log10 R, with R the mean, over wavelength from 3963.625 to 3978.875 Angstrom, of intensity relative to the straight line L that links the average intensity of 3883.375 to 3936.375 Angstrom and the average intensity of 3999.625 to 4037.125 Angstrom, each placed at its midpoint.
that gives 0.41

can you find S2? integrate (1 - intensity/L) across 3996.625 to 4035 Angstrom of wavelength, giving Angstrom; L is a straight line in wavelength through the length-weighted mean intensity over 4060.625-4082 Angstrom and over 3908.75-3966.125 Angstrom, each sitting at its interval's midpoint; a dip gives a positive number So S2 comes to -3.64 Angstrom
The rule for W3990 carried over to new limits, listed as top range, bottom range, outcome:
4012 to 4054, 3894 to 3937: 1.26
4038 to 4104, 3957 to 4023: 1.13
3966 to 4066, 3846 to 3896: 1.22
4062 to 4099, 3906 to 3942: 1.25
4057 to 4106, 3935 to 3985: 1.28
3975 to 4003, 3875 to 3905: 1.25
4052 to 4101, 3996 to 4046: 0.99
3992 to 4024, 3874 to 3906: 1.33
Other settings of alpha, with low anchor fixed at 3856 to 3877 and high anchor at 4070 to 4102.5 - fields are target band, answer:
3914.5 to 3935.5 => 0.12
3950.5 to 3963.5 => 0.08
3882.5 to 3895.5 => 0.22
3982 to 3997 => -0.06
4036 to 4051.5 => -0.07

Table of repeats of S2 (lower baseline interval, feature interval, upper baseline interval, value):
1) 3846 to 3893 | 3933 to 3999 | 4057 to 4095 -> 7.0 Angstrom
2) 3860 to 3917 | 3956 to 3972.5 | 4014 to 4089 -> 4.7 Angstrom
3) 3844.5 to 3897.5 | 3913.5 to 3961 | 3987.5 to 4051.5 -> 4.1 Angstrom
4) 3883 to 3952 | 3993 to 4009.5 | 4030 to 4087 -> -1.2 Angstrom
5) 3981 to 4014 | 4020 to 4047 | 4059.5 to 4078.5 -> -0.2 Angstrom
